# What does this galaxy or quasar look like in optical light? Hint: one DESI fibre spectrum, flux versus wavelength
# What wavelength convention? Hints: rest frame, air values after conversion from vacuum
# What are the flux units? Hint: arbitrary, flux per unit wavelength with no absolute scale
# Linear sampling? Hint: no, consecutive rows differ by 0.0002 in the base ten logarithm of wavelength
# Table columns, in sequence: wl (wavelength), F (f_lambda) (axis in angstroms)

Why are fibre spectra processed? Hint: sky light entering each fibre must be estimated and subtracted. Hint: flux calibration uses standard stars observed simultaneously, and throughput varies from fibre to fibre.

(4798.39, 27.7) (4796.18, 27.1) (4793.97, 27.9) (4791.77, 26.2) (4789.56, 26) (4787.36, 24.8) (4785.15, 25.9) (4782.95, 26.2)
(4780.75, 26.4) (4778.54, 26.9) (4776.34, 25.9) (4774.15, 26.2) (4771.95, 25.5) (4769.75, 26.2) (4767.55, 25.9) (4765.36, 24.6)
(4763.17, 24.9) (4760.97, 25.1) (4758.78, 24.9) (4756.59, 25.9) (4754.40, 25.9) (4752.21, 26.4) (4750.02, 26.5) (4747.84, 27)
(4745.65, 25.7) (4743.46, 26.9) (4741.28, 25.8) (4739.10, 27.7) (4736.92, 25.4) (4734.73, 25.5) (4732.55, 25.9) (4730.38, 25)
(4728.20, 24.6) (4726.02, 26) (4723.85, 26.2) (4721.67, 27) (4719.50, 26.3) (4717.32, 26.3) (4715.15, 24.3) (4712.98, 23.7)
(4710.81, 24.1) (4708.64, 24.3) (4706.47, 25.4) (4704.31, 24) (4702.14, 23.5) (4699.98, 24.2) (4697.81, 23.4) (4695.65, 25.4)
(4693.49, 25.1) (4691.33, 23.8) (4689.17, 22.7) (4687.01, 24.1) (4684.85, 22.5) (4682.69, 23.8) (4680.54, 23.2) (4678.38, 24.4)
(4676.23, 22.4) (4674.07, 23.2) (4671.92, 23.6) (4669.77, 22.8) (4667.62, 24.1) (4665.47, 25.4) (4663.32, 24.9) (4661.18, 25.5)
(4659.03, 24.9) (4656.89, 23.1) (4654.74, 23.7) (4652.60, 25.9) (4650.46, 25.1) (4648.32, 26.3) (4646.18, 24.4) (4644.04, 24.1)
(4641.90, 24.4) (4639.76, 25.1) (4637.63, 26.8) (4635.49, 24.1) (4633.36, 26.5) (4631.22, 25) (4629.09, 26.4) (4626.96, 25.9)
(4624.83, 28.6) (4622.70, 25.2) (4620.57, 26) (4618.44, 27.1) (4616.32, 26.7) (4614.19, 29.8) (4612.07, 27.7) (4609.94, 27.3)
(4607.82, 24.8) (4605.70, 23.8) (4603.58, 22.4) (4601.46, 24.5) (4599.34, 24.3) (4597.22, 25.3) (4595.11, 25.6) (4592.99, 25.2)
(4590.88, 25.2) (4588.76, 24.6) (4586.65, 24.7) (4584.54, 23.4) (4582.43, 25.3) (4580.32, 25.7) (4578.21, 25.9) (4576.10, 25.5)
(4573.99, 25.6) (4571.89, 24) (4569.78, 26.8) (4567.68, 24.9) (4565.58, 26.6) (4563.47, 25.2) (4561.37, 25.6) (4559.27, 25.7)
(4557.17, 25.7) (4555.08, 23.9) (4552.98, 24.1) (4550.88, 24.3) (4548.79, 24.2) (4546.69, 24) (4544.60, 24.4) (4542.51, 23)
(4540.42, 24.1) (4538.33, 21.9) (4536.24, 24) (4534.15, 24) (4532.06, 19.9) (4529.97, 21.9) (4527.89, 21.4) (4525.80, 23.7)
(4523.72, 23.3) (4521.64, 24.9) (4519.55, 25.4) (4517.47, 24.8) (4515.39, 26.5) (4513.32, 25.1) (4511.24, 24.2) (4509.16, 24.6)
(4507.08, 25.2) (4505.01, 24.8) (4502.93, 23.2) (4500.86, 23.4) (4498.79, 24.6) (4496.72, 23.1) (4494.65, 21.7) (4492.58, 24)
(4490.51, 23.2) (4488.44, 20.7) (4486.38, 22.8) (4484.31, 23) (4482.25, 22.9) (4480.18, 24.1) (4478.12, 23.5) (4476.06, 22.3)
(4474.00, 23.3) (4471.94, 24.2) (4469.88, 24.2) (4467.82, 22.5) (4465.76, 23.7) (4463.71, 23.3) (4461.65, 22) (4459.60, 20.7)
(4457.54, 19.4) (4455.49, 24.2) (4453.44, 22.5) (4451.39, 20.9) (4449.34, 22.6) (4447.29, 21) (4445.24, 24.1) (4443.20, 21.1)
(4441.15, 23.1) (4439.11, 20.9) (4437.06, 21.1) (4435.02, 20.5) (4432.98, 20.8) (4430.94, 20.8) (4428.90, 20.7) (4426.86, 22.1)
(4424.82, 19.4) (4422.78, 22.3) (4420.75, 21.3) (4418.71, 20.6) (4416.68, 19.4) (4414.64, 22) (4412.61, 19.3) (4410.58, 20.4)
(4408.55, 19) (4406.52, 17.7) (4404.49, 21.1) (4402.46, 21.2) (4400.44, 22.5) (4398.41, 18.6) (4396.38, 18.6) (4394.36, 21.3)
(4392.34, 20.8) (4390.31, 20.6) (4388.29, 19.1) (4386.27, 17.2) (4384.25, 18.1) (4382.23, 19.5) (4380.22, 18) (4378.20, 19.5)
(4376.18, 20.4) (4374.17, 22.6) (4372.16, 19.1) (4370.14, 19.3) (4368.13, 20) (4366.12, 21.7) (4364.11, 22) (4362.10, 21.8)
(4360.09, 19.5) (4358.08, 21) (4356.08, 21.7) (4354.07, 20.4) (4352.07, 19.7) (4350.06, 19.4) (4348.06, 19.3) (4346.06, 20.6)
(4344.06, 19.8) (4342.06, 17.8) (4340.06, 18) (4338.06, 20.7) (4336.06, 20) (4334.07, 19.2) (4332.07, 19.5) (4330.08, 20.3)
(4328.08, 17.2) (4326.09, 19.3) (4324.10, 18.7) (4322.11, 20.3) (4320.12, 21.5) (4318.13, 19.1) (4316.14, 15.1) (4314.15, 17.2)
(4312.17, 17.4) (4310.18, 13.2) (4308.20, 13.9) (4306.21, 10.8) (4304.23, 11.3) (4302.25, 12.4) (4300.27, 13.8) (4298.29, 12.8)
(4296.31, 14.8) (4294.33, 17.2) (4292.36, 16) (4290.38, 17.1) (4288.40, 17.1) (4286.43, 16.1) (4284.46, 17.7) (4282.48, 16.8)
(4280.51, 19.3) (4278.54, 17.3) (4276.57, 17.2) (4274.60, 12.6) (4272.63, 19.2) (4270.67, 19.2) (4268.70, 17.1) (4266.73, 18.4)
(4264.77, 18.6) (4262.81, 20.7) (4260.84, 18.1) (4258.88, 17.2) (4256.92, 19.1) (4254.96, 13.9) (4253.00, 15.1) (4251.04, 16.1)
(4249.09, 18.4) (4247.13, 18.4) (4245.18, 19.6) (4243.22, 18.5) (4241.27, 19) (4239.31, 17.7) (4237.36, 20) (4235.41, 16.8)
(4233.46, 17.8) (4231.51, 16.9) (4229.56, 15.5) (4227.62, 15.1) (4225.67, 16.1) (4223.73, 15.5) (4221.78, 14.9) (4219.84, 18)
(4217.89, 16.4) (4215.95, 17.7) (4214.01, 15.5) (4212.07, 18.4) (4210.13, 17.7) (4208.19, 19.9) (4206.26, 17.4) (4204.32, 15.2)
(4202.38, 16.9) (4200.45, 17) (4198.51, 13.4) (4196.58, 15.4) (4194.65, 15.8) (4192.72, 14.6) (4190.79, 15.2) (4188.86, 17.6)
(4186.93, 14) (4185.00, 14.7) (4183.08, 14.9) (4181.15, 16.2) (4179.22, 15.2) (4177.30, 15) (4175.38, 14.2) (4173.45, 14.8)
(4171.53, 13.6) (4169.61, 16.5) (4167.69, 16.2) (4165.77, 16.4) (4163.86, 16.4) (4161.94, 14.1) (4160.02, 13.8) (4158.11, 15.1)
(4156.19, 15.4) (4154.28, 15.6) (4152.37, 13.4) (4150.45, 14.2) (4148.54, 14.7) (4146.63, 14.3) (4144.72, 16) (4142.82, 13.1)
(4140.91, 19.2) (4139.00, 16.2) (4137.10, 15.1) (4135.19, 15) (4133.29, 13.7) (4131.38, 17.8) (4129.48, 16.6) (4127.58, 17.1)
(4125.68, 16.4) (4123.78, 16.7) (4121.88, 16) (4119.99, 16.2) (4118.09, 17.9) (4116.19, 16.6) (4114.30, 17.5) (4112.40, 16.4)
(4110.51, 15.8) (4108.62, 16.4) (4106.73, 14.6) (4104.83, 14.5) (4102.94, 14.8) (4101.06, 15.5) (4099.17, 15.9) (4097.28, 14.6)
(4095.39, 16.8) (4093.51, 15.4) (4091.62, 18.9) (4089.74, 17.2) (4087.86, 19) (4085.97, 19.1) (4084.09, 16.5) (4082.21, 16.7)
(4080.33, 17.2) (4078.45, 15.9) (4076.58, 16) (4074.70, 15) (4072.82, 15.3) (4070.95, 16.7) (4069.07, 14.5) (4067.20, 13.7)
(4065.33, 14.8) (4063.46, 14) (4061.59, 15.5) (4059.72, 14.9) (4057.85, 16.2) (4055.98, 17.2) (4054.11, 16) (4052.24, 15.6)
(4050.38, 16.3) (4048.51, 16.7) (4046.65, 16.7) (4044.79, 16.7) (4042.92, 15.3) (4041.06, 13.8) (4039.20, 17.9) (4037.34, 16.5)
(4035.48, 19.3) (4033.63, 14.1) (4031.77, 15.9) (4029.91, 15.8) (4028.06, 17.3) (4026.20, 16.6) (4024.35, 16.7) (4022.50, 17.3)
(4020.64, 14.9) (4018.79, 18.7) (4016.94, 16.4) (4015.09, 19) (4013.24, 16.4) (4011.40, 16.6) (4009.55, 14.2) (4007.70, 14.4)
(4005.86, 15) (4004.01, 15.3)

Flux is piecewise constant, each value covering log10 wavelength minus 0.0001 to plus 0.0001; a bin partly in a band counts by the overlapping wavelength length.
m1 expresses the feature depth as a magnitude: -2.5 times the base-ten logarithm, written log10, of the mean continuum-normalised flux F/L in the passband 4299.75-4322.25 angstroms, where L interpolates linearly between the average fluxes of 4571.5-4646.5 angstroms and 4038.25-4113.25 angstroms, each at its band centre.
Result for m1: 0.30 mag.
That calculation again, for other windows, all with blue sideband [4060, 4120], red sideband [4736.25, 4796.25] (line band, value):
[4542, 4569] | -0.08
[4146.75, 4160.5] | 0.17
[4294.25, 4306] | 0.40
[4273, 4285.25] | 0.12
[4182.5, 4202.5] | 0.15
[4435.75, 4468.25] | -0.03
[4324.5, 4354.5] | 0.02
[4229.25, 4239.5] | 0.04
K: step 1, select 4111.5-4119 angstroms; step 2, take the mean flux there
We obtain 17.1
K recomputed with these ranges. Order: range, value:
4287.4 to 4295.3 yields 16.9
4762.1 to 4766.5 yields 24.8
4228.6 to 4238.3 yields 17.4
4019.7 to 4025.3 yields 16.3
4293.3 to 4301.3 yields 14.7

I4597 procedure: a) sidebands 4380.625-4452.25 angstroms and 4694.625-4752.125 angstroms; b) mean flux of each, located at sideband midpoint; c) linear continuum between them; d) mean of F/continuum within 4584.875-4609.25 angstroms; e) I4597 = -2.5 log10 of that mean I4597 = -0.05 mag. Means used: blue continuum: 20.5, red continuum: 25.4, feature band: 24.6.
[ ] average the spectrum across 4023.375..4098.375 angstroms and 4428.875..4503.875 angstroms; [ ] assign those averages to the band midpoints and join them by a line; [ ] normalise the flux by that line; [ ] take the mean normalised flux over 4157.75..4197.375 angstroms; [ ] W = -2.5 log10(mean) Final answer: 0.18 mag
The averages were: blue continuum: 16.2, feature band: 15.2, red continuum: 22.5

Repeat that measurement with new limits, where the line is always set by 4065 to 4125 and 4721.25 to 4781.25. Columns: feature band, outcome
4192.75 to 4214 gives 0.08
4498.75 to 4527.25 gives -0.10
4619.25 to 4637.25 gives -0.08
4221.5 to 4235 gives 0.13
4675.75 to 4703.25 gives 0.05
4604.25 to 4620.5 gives -0.12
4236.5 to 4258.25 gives 0.04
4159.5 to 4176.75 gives 0.14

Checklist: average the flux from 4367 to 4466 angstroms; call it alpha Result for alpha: 20.7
